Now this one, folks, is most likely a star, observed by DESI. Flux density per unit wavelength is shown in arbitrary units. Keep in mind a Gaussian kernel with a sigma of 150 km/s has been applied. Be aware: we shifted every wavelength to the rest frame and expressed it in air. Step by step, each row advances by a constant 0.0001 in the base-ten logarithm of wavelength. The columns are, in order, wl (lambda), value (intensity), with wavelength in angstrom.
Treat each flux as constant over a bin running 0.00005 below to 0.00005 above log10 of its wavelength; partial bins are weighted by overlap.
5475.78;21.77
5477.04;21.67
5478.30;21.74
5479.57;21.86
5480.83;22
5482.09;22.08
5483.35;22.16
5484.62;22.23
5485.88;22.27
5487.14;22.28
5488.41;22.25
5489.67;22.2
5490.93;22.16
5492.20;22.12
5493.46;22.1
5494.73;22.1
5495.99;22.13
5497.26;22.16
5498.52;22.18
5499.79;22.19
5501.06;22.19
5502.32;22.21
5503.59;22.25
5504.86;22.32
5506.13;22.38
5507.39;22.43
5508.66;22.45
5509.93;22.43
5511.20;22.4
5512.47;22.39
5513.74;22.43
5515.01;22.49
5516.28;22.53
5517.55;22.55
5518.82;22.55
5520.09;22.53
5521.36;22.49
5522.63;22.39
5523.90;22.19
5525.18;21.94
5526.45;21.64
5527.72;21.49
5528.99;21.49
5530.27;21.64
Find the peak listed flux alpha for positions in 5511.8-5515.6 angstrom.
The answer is 22.49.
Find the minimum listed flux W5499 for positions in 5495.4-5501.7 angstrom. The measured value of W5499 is 22.13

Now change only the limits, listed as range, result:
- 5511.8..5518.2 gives 22.39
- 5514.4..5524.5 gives 22.19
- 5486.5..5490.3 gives 22.2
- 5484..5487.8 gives 22.23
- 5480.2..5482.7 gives 22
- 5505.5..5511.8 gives 22.38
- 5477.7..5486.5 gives 21.74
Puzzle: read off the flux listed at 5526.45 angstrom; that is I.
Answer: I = 21.64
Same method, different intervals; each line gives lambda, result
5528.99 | 21.49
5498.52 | 22.18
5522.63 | 22.39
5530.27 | 21.64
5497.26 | 22.16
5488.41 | 22.25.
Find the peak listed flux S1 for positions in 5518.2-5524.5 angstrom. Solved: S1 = 22.55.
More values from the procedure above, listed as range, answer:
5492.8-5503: 22.21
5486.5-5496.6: 22.28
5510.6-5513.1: 22.4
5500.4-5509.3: 22.45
